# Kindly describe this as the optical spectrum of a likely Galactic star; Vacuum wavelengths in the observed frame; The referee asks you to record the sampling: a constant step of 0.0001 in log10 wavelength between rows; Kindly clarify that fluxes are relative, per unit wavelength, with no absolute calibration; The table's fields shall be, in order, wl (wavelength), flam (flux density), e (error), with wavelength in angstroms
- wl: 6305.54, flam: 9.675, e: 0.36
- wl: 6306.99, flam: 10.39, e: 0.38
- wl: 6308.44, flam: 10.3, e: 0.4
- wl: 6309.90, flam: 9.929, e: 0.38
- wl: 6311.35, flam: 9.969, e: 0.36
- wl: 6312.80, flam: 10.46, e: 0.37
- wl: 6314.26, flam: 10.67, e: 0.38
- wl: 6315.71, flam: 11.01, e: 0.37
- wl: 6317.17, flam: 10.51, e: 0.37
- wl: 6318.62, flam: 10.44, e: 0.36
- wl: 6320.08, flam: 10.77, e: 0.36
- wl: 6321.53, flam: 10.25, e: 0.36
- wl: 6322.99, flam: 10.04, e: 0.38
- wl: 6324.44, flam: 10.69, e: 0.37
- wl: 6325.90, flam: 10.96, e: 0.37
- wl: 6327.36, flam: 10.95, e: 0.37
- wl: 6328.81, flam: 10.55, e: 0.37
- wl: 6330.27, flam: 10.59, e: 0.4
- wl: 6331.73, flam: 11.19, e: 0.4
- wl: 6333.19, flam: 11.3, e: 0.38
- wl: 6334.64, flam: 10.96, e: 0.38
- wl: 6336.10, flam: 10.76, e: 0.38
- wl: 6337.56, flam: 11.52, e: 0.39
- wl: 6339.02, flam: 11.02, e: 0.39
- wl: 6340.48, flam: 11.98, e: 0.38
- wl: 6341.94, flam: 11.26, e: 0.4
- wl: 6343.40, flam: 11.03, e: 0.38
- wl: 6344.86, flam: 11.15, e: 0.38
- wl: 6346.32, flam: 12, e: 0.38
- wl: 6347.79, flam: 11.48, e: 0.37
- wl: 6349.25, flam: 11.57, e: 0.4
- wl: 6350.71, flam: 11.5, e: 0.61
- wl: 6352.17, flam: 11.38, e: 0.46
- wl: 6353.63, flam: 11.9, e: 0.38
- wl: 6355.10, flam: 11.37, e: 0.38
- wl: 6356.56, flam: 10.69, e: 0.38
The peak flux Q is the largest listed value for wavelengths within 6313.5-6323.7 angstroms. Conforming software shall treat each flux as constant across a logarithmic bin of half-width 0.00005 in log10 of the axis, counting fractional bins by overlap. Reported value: 11.01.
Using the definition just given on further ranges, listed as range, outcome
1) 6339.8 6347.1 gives 12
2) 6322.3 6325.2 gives 10.69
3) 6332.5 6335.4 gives 11.3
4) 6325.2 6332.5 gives 11.19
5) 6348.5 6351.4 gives 11.57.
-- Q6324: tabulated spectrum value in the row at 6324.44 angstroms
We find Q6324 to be 10.69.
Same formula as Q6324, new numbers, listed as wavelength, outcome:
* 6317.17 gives 10.51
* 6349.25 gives 11.57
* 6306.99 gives 10.39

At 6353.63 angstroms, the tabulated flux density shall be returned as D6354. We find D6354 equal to 11.9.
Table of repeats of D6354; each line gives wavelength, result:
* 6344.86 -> 11.15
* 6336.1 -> 10.76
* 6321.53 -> 10.25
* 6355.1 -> 11.37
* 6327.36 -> 10.95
